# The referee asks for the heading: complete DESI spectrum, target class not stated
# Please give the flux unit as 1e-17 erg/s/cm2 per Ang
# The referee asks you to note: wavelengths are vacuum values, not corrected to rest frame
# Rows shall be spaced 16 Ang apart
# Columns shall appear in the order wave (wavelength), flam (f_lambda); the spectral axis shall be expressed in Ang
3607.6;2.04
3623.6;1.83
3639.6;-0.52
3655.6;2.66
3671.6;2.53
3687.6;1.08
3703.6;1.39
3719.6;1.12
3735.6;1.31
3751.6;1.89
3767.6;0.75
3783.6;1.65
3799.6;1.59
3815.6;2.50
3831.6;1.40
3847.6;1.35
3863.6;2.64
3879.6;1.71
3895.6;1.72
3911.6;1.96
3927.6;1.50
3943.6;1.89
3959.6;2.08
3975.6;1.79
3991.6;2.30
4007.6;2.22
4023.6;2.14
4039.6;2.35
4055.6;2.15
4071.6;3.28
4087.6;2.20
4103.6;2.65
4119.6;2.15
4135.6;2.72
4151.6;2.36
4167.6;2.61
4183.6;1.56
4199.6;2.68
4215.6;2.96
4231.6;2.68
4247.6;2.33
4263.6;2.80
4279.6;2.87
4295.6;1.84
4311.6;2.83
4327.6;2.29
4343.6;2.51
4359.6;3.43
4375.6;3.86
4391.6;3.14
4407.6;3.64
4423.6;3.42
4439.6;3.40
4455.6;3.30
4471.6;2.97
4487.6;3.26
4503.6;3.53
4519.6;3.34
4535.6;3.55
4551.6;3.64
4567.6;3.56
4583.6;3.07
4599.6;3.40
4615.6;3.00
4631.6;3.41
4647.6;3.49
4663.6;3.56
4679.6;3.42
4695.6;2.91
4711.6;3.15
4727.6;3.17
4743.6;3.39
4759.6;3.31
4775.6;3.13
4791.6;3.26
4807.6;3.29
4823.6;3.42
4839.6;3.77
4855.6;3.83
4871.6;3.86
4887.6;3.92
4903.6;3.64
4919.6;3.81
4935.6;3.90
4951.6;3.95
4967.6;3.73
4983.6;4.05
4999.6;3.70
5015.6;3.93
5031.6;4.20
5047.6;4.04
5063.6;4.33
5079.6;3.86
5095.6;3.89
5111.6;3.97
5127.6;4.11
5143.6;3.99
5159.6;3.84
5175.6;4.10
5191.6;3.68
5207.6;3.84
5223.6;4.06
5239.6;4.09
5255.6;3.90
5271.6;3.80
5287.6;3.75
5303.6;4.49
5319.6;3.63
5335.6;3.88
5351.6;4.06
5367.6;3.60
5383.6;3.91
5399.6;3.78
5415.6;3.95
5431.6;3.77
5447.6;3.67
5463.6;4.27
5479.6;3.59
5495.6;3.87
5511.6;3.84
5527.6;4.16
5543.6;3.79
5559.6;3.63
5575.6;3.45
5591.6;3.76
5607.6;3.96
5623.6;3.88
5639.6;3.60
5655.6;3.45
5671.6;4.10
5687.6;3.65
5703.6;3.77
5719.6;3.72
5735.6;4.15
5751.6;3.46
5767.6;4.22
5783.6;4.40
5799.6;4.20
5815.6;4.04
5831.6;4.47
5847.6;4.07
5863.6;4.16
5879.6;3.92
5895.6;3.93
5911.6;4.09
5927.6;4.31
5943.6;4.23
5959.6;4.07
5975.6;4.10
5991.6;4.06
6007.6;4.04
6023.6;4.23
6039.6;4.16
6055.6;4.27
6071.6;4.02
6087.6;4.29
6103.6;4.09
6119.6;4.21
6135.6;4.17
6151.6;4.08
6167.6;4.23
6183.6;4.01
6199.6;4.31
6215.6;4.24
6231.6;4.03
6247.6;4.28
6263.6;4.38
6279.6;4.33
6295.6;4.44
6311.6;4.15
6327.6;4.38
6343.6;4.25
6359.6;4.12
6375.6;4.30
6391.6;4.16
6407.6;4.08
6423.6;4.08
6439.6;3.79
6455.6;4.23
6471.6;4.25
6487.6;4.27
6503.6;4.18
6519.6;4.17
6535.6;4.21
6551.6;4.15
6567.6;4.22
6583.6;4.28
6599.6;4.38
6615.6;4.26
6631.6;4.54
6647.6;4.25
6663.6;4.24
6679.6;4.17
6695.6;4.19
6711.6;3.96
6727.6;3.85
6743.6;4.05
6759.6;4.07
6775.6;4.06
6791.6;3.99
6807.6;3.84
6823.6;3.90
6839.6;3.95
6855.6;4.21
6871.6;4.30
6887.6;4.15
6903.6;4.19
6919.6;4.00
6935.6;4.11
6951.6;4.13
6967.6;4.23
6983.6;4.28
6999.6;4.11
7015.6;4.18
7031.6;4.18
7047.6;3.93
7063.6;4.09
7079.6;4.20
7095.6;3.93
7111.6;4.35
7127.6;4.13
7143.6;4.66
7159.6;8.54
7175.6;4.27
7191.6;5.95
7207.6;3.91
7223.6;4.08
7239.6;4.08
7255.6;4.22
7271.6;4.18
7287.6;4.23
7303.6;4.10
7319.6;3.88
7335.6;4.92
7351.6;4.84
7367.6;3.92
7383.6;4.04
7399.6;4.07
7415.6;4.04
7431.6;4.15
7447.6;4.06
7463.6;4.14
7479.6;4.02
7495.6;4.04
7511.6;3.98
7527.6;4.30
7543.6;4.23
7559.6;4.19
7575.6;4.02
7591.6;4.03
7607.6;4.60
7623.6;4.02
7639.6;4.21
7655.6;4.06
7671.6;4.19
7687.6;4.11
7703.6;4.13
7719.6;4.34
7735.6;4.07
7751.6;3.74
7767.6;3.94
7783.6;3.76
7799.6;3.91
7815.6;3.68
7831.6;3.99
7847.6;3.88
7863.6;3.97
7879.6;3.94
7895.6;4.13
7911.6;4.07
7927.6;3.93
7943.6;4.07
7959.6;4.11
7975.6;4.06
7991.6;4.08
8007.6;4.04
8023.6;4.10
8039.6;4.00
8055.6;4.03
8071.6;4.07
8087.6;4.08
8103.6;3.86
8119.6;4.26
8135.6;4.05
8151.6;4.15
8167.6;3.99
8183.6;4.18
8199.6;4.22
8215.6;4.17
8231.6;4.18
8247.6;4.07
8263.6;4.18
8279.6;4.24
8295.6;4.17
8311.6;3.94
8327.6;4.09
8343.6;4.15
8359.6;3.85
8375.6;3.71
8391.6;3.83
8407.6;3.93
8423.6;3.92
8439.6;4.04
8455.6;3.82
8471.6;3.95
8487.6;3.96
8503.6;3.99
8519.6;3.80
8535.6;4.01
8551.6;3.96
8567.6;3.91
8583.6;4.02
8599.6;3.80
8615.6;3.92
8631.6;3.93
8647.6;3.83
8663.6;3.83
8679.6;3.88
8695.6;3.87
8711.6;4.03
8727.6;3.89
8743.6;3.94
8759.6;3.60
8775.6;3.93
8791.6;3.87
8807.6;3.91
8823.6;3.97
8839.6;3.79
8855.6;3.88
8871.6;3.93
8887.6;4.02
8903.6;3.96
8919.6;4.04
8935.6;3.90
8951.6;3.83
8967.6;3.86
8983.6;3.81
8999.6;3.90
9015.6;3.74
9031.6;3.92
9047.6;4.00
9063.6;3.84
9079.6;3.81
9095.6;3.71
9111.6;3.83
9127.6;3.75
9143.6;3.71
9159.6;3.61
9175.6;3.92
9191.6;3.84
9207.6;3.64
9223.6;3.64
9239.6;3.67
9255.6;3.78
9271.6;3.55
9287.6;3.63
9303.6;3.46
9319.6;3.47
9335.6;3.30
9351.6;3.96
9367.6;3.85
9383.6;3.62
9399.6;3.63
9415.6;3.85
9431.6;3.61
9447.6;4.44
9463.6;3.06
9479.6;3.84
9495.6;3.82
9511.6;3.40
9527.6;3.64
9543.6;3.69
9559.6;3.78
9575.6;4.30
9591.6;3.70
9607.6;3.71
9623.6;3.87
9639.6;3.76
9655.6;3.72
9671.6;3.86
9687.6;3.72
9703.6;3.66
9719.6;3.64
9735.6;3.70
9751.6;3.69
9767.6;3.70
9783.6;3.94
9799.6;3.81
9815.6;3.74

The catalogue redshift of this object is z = 0.091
